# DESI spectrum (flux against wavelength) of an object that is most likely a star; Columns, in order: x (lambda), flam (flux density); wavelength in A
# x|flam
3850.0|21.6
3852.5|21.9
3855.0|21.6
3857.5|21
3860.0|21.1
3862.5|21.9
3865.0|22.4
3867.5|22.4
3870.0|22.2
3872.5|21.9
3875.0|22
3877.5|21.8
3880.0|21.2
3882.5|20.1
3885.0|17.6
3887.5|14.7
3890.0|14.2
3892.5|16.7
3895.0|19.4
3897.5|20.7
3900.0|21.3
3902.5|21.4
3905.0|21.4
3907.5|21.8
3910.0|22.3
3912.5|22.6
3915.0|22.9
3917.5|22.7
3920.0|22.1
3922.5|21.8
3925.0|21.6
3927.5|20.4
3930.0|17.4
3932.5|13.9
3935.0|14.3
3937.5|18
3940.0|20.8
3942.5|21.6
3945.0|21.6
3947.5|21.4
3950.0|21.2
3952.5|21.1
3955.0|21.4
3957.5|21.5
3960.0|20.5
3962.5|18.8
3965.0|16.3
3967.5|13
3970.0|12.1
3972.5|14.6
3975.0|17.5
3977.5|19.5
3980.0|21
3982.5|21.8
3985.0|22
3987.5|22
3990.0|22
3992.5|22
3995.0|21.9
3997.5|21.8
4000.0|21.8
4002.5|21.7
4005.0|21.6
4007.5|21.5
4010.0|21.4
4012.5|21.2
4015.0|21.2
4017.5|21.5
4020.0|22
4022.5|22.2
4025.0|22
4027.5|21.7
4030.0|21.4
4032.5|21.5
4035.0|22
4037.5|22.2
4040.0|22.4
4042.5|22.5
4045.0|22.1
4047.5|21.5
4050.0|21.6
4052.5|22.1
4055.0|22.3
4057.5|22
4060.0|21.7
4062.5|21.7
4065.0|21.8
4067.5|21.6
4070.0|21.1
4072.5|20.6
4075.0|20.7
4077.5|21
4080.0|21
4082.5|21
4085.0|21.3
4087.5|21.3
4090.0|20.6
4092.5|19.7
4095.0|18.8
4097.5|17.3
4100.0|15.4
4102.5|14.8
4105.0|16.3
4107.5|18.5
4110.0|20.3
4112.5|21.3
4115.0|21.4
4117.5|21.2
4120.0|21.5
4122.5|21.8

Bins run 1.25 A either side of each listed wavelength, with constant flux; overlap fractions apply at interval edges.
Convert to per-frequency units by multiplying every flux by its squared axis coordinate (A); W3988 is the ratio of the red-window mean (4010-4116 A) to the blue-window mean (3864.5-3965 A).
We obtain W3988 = 1.11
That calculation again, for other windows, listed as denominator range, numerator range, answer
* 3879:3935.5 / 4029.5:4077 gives 1.18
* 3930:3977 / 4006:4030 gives 1.22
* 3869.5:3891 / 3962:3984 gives 0.92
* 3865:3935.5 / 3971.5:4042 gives 1.11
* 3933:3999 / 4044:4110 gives 1.10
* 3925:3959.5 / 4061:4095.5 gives 1.14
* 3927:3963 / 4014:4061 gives 1.17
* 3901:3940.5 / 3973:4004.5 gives 1.07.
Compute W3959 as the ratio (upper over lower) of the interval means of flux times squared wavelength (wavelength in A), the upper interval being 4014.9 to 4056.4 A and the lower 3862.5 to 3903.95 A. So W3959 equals 1.2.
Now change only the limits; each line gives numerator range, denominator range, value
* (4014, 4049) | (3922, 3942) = 1.24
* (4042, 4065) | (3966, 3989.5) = 1.25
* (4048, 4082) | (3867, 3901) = 1.20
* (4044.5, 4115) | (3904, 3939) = 1.09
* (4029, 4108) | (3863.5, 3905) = 1.13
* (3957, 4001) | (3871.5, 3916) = 1.00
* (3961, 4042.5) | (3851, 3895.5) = 1.08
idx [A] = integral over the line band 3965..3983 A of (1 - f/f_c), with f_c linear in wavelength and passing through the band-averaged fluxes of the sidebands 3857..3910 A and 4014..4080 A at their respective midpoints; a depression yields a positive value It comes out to 3.7 A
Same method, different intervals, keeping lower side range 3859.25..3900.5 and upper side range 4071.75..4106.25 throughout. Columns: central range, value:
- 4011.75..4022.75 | -1.16 A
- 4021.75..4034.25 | -1.45 A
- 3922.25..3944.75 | 1.13 A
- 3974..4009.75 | -3.09 A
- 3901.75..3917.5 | -1.73 A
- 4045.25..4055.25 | -1.26 A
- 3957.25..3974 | 2.82 A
